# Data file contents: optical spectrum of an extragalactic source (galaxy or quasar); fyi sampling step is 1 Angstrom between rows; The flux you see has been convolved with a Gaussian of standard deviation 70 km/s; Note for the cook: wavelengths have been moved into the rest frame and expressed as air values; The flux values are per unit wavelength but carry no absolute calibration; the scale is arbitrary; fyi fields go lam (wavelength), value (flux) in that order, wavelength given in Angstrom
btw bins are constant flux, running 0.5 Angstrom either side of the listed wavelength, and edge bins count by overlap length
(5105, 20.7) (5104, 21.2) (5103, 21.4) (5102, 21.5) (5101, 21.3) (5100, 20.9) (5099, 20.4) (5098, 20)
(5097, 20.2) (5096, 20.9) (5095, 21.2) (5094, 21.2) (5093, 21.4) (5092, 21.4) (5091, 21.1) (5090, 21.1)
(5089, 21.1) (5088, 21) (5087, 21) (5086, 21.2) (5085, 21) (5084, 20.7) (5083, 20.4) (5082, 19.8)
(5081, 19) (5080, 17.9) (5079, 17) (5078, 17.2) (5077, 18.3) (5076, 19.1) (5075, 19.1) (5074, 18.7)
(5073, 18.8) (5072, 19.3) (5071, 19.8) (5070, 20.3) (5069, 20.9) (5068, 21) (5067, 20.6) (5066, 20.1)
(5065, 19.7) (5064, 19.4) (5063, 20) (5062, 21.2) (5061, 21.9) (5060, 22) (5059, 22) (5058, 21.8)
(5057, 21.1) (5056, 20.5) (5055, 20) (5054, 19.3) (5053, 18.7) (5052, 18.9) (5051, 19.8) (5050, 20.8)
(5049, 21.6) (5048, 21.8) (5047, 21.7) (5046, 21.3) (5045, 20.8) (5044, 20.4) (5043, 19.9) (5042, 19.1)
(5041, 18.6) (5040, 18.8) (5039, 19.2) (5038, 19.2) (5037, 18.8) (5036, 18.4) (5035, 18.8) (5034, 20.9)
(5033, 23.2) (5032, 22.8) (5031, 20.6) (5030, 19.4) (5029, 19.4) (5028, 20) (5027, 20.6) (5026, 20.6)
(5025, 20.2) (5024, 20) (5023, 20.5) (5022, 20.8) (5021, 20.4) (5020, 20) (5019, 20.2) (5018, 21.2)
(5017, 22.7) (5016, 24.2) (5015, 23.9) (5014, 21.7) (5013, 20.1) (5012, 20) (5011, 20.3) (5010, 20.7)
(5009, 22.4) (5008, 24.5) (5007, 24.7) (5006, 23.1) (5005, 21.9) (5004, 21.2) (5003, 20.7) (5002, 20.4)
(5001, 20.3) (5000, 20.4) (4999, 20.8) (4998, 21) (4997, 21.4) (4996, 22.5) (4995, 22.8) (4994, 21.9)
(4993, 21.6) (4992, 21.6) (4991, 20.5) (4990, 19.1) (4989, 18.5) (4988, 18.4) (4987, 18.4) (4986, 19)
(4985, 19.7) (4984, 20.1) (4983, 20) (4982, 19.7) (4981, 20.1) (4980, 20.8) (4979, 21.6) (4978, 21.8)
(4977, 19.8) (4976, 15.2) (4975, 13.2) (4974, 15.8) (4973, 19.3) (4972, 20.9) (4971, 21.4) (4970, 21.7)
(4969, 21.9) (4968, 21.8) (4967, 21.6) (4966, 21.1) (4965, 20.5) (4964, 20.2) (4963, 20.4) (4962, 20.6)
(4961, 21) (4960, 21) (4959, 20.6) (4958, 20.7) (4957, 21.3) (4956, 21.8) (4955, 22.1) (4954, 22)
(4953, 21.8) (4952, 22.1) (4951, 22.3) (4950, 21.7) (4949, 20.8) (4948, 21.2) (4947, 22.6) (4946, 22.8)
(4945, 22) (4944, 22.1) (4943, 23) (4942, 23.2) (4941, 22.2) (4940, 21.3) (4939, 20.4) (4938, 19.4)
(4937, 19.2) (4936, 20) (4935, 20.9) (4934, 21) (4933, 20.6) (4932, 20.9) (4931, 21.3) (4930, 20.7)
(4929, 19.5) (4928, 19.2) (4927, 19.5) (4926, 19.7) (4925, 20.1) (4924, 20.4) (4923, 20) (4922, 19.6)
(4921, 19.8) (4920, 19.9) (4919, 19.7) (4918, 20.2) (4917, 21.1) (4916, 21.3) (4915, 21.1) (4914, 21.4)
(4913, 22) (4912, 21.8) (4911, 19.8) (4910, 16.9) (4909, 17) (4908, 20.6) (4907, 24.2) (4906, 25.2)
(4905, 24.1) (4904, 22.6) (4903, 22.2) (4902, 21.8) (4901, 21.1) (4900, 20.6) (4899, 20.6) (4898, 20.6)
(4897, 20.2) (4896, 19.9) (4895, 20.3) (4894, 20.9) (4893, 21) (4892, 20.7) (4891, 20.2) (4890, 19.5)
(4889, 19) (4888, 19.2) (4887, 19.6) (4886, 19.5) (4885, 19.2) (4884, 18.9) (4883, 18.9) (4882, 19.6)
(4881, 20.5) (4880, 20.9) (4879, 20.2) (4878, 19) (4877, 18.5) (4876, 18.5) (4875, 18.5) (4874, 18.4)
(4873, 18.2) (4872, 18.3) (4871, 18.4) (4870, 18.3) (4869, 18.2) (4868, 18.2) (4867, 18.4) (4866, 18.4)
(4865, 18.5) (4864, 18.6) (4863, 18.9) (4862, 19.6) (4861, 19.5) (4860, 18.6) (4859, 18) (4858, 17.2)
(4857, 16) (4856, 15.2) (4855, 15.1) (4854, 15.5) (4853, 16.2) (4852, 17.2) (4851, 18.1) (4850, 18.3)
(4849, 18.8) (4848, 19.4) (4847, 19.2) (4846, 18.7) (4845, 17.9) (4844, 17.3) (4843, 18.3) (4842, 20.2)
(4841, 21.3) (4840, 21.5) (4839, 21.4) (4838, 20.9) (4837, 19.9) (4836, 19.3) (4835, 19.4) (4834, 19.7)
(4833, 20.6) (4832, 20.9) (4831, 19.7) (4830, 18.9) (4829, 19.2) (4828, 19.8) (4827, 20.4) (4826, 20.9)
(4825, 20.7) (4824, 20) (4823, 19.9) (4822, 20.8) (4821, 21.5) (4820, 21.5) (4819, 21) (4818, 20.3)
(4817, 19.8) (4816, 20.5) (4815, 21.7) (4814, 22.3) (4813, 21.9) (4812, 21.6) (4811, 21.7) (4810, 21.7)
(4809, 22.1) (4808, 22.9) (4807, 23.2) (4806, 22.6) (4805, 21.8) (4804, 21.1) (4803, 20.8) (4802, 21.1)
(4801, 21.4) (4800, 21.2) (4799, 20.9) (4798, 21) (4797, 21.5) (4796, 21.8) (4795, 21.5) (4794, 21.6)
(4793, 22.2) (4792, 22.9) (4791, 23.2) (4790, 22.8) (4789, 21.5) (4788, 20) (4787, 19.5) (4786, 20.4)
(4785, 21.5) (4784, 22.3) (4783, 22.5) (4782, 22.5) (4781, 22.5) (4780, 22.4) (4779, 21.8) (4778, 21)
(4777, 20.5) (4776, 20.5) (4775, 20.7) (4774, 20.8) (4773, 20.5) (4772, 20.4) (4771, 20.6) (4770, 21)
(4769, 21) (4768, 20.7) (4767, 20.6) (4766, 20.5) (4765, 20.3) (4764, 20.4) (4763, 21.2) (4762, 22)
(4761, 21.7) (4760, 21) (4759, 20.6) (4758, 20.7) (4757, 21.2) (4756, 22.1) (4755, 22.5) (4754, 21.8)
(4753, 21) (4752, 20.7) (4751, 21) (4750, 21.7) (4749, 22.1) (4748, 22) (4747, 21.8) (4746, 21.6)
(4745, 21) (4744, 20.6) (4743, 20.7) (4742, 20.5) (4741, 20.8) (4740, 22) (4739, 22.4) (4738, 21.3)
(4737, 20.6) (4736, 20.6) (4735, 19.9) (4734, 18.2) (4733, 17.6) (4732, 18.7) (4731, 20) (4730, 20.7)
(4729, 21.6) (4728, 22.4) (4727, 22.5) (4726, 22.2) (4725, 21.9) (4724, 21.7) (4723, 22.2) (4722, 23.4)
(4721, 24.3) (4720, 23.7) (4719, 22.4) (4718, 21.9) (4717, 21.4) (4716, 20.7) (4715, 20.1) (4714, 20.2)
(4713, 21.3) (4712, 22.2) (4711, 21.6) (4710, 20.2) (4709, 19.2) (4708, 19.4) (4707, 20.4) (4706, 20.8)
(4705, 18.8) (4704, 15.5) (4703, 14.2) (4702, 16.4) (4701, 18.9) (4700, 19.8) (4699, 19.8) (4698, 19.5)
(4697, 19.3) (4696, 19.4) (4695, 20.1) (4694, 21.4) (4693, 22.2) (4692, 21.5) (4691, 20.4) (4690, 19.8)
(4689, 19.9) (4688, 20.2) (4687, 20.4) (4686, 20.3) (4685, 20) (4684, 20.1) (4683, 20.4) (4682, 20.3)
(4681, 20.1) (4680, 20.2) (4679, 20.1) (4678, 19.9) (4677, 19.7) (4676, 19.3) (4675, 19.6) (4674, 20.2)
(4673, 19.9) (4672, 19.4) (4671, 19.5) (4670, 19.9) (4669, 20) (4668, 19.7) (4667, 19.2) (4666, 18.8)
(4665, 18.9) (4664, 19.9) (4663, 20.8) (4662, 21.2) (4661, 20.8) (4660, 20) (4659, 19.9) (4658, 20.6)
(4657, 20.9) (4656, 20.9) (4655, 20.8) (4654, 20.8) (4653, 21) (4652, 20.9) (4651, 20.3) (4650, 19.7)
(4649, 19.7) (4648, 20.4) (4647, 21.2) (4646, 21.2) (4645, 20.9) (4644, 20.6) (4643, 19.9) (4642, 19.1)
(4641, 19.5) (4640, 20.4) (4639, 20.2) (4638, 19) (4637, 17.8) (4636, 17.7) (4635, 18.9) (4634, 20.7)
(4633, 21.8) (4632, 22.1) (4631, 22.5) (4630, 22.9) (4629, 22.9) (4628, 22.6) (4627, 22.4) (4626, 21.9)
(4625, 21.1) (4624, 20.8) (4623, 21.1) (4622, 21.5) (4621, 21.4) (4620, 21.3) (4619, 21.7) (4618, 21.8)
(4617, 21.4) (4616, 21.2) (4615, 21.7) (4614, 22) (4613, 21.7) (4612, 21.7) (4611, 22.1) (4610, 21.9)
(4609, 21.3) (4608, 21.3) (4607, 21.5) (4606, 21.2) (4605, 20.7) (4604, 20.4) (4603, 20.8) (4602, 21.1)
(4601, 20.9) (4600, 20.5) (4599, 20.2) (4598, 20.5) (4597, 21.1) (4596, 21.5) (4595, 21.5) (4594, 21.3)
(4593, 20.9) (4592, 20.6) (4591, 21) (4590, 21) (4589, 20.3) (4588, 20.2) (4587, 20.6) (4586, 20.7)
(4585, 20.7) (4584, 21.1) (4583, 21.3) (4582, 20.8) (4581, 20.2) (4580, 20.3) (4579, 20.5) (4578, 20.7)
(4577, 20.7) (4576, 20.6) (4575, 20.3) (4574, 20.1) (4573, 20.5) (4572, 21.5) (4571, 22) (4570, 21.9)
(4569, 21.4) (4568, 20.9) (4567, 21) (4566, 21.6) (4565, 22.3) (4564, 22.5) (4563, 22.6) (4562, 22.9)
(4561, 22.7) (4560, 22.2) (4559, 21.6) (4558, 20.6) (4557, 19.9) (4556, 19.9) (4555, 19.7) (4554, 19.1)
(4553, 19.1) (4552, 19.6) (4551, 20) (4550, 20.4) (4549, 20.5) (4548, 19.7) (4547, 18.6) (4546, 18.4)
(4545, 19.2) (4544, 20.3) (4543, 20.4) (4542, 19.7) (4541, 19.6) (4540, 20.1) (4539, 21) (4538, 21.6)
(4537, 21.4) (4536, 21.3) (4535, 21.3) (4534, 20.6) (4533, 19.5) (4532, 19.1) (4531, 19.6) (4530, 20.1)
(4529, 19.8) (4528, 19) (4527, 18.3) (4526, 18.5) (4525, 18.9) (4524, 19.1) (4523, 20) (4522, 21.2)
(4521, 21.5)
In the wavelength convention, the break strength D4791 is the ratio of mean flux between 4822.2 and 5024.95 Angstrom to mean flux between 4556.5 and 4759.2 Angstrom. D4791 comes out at 0.97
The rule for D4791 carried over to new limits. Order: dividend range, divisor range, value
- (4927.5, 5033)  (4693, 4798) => 1.00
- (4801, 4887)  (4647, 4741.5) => 0.96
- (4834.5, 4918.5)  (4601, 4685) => 0.94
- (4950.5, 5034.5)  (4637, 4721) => 1.03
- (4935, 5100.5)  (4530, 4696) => 1.00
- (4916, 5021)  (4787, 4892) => 1.05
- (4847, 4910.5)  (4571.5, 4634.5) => 0.91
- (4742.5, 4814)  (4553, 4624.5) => 1.02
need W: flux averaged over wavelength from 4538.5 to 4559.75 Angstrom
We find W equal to 19.9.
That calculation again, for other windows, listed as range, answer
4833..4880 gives 18.6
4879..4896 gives 19.9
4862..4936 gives 20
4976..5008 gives 20.7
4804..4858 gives 19.9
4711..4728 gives 22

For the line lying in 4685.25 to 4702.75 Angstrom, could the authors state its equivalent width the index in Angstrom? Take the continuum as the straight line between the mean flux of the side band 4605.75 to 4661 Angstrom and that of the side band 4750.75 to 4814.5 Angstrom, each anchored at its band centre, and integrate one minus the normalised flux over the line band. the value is 1.04 Angstrom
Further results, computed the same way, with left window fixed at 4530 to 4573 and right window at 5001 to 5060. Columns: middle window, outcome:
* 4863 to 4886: 2.1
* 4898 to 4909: -0.7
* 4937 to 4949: -0.5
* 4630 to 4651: 0.4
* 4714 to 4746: -0.8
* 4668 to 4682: 0.6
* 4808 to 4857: 2.3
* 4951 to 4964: -0.3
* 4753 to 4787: -0.8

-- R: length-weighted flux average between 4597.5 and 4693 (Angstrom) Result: 20.6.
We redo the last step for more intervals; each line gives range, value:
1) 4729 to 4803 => 21.1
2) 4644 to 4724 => 20.3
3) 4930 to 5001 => 20.7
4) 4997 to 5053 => 20.8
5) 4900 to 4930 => 20.7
